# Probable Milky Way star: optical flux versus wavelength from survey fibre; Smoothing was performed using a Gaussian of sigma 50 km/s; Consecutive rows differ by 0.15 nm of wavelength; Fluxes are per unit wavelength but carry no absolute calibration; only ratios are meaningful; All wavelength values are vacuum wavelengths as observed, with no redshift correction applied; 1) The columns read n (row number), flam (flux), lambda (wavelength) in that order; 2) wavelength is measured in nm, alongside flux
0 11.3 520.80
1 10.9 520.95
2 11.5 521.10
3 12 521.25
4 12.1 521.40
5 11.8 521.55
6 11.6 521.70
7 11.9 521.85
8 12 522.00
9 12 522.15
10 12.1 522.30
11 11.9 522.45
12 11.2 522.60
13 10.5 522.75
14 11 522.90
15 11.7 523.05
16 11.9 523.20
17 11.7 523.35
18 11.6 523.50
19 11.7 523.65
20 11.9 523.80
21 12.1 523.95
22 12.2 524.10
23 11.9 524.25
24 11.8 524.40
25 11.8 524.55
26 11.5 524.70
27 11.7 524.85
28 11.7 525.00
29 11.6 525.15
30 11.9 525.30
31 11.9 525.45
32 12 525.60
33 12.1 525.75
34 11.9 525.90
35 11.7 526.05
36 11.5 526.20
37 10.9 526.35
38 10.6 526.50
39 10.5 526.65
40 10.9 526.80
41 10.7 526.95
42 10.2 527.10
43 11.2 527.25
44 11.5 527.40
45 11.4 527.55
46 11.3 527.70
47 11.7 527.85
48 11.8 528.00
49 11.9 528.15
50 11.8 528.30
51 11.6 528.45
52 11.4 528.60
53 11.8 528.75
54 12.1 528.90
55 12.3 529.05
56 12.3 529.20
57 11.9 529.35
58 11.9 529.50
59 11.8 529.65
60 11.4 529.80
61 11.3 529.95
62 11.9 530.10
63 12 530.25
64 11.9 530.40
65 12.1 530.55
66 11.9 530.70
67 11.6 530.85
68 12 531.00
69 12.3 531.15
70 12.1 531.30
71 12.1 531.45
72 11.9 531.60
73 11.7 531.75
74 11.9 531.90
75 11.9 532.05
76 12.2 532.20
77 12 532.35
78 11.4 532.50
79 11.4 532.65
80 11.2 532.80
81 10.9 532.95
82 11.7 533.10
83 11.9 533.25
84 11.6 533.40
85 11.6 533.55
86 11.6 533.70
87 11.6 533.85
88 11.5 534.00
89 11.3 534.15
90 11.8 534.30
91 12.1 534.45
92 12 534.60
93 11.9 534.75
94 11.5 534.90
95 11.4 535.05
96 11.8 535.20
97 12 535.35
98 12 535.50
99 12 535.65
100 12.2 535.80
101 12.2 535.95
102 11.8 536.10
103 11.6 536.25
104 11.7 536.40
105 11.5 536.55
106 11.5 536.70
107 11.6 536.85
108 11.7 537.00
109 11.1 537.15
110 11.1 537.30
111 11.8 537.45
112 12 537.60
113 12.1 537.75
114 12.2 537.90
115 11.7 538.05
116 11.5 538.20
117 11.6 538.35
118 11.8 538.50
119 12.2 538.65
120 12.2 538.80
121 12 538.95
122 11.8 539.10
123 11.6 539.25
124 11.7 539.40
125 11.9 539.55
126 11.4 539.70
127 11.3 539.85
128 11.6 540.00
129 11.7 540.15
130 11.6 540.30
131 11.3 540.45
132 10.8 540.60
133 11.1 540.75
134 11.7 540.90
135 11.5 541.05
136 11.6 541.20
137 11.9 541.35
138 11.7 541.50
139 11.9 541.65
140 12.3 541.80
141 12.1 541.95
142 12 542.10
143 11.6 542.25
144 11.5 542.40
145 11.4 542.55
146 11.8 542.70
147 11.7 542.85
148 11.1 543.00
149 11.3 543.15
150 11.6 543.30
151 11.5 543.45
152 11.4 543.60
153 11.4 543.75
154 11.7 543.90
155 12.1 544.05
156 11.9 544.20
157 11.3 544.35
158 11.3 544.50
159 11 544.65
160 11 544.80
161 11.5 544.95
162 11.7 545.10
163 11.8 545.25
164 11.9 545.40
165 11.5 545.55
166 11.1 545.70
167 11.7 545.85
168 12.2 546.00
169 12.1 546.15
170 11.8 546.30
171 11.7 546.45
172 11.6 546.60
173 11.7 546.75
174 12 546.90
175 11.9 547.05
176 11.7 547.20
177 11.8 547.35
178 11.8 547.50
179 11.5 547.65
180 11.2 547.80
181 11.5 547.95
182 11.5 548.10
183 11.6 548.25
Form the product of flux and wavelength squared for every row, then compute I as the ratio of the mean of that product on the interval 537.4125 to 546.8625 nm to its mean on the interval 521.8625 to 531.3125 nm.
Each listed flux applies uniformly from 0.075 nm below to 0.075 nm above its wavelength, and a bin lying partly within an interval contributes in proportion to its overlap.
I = 1.1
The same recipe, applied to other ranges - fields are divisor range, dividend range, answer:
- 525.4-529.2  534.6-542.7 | 1.06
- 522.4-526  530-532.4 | 1.05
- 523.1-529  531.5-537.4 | 1.04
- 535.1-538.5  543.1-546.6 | 1.02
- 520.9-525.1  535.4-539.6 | 1.06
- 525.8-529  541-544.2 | 1.09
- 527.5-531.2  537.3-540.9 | 1.03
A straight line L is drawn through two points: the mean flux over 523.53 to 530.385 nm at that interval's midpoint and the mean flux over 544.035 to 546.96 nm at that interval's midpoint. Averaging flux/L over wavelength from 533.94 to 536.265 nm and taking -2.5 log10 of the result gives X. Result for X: -0.02 mag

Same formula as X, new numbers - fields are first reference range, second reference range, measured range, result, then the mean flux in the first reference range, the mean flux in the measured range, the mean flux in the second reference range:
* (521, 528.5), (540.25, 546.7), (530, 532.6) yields -0.03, 11.6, 11.9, 11.6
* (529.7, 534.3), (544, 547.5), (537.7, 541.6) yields 0.00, 11.7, 11.7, 11.7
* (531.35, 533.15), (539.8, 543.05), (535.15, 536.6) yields -0.02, 11.7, 11.9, 11.6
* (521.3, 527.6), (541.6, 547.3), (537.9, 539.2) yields -0.02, 11.6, 11.9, 11.7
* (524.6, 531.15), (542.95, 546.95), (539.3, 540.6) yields 0.01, 11.6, 11.5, 11.6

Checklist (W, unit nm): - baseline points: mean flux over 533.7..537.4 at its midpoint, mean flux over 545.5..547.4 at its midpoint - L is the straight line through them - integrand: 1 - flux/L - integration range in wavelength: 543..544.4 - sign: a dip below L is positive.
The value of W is 0.02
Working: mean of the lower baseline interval 11.7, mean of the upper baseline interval 11.8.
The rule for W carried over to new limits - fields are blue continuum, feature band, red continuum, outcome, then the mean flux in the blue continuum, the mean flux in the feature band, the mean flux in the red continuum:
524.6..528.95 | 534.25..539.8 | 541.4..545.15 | -0.11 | 11.5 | 11.8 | 11.6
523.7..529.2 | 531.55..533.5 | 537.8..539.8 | 0.01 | 11.6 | 11.7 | 11.8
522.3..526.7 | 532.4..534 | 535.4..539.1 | 0.03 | 11.6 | 11.5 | 11.8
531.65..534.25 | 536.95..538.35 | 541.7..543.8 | -0.01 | 11.6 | 11.7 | 11.6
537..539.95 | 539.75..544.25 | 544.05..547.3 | 0.04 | 11.7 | 11.6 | 11.6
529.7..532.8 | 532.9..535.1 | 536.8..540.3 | 0.03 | 11.8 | 11.6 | 11.7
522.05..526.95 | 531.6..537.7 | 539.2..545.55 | -0.06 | 11.6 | 11.7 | 11.6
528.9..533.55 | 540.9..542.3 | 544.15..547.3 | -0.02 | 11.8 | 11.8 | 11.6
